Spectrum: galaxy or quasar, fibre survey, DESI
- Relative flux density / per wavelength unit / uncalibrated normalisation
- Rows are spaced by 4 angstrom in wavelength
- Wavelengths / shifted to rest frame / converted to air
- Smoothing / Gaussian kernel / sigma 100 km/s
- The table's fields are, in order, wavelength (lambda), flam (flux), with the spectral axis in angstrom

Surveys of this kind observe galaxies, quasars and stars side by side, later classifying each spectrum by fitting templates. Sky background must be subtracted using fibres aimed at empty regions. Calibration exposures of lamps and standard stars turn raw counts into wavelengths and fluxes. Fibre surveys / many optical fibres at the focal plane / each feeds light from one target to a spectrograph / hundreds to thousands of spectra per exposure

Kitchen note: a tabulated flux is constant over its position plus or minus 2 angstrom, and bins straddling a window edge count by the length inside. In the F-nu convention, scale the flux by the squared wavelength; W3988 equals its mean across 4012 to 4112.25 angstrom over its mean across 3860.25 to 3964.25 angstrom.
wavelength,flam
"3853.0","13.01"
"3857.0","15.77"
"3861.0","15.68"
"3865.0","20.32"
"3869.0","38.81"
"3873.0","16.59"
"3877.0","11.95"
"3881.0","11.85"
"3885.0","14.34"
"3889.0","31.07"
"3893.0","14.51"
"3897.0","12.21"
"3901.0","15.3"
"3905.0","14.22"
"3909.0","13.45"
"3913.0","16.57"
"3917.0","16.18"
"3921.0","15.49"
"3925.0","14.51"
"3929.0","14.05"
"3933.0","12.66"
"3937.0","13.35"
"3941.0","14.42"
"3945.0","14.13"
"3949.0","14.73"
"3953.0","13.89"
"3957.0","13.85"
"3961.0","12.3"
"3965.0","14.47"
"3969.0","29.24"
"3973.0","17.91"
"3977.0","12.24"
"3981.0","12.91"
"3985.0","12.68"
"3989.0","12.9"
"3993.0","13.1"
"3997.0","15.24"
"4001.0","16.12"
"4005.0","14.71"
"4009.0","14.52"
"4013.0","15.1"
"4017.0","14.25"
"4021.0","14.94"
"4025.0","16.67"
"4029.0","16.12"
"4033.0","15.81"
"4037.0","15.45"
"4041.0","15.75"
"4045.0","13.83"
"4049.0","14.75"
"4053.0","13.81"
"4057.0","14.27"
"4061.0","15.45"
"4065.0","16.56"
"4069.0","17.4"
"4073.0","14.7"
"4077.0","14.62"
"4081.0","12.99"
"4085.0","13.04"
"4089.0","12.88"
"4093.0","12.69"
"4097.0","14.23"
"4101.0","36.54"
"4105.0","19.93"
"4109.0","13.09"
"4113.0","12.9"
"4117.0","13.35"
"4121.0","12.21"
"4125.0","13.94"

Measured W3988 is 1.07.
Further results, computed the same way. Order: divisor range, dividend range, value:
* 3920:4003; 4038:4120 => 1.12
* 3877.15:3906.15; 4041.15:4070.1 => 1.03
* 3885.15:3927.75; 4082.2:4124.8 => 1.08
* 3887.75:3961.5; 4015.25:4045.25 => 1.09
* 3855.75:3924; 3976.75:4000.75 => 0.82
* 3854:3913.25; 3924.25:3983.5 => 0.89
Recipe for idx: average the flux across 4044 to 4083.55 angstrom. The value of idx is 14.8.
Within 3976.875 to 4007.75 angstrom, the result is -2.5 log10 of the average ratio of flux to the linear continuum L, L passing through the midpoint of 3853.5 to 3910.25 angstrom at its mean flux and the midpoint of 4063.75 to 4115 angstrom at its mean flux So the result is 0.21 mag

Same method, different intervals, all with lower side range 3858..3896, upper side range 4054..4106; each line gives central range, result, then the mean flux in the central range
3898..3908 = 0.29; 14.4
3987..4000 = 0.25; 13.9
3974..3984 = 0.33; 13.1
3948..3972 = 0.09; 16.5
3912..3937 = 0.25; 14.7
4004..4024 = 0.17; 14.8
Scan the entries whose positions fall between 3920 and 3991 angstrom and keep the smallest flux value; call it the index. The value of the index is 12.24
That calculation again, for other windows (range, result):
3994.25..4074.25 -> 13.81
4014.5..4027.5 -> 14.25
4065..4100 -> 12.69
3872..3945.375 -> 11.85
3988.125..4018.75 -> 12.9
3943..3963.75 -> 12.3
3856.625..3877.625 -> 11.95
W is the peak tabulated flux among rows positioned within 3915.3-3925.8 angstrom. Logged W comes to 16.18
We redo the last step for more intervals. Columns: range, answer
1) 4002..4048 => 16.67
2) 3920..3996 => 29.24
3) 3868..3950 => 38.81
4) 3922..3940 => 14.51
